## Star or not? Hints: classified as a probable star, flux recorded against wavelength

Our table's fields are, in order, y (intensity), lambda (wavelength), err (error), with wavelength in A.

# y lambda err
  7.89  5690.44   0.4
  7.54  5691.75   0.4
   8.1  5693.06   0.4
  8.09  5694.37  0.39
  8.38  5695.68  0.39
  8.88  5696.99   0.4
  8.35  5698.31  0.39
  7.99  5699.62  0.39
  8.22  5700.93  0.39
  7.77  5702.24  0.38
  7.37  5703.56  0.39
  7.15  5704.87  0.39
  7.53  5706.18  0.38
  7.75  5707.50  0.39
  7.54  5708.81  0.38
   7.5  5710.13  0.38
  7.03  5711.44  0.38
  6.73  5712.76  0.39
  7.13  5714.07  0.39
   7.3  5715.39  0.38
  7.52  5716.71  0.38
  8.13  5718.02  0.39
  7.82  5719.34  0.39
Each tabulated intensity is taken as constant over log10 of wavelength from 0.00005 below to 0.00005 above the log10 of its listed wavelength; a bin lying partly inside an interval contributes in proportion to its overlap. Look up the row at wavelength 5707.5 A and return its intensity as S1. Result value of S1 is 7.75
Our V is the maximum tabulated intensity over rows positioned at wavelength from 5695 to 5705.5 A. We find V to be 8.88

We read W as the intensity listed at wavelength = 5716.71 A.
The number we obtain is 7.52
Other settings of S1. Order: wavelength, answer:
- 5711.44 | 7.03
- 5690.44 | 7.89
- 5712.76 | 6.73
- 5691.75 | 7.54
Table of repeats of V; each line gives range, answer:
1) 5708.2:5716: 7.54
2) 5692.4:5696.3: 8.38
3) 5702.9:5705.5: 7.37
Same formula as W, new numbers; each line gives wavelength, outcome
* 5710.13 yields 7.5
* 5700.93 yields 8.22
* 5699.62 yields 7.99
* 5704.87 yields 7.15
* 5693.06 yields 8.1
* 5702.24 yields 7.77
